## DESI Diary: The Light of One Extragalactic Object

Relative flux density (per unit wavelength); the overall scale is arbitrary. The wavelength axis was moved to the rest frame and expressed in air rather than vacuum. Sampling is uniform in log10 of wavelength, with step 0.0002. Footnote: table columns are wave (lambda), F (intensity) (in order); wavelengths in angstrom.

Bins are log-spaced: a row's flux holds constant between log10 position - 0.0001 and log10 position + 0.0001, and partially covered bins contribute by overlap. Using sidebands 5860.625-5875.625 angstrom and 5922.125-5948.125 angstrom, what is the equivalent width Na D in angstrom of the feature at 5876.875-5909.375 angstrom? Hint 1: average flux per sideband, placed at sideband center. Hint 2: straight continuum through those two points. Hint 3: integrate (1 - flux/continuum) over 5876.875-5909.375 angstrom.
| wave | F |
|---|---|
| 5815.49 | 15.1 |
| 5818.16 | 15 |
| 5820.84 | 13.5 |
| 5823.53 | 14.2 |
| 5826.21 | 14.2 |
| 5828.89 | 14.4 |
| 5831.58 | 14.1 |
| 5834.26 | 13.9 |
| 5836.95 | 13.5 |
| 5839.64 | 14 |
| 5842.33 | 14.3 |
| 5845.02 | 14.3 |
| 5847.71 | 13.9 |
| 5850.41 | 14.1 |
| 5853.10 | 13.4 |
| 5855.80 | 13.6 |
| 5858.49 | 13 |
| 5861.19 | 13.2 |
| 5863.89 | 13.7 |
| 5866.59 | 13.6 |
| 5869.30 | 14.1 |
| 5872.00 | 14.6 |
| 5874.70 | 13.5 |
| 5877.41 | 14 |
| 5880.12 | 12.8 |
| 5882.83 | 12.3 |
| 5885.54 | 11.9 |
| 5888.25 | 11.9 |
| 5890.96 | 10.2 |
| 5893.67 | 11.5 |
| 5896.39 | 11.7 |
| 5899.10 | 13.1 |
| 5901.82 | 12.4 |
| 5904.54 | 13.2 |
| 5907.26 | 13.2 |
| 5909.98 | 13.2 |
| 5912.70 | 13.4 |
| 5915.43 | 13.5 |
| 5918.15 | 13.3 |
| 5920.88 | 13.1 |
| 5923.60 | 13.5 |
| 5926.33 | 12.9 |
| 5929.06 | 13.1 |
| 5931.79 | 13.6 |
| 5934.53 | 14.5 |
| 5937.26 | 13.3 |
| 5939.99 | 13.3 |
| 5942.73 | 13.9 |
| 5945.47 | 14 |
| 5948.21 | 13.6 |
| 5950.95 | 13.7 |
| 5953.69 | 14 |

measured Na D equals 3.3 angstrom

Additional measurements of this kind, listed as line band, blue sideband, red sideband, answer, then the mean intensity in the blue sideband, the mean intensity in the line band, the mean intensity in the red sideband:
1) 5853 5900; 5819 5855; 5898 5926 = 2.4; 14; 12.9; 13.2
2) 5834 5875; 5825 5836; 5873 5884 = -0.4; 14.1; 13.8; 13.2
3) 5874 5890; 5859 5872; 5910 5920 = 1.1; 13.7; 12.6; 13.4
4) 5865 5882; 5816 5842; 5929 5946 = 0.3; 14.1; 13.7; 13.7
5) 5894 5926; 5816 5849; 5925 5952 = 1.7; 14.1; 13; 13.6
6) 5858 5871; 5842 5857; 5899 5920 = 0.1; 13.9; 13.6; 13.2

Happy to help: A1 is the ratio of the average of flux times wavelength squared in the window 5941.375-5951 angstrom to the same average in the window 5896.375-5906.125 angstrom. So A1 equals 1.1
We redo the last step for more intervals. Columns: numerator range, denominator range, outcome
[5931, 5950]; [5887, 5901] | 1.19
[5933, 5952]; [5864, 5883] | 1.03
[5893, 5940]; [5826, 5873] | 0.97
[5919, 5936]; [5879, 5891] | 1.14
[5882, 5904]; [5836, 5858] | 0.87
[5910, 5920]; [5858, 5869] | 1.01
